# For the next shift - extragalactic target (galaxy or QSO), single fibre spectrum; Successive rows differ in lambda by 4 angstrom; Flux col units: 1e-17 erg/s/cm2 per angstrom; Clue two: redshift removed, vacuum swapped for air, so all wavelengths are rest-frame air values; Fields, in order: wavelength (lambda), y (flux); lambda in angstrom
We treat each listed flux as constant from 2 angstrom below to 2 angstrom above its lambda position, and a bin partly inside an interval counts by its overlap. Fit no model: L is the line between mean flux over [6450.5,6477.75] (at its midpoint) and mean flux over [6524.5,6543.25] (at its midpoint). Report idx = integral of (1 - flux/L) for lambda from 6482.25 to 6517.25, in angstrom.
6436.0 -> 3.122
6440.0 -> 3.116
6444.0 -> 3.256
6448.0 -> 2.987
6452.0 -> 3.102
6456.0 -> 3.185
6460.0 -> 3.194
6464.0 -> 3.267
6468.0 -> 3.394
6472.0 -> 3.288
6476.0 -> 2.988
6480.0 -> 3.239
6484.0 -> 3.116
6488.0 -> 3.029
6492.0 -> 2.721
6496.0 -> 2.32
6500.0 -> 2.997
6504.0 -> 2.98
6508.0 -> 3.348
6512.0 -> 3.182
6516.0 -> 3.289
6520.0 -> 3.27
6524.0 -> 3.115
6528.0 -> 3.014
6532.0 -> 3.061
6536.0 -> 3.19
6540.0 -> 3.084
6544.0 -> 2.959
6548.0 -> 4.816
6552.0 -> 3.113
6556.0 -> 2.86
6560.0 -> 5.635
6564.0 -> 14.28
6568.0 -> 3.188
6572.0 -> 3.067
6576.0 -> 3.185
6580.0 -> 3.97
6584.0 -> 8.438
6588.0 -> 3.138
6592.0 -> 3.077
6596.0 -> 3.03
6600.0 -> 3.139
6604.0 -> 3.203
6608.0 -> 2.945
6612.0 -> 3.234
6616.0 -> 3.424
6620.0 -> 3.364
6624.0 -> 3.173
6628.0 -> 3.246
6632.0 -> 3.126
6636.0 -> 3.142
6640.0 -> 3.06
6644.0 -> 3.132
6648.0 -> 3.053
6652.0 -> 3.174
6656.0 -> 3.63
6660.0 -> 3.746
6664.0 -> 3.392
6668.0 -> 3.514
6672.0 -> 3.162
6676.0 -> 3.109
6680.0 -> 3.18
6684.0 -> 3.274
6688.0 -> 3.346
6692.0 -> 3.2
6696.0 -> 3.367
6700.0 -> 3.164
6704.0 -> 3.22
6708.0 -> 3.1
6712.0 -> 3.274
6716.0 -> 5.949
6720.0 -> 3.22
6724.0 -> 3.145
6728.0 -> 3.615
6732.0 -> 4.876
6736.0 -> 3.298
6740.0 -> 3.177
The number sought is 1.7 angstrom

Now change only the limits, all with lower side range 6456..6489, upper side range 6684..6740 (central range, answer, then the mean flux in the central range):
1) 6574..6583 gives -2.0 angstrom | 4.12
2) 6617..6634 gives 1.0 angstrom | 3.24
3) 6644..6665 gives 0.6 angstrom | 3.37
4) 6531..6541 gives 0.5 angstrom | 3.12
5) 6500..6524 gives 0.5 angstrom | 3.19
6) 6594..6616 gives 1.7 angstrom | 3.14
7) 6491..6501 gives 1.8 angstrom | 2.64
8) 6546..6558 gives -1.0 angstrom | 3.6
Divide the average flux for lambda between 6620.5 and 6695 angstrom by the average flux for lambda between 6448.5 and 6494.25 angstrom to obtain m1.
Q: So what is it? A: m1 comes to 1.0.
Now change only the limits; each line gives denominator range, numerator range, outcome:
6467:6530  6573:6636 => 1.16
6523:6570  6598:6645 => 0.73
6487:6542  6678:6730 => 1.14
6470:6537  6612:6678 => 1.07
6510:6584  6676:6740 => 0.85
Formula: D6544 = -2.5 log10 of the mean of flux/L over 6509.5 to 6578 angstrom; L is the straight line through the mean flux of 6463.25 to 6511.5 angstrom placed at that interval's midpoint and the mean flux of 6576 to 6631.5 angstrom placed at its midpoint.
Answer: -0.20 mag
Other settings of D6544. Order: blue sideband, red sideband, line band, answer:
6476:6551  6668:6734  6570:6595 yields -0.24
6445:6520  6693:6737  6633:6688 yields 0.08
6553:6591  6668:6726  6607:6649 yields 0.35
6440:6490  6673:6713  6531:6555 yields -0.06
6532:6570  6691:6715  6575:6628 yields 0.17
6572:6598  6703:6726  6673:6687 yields 0.18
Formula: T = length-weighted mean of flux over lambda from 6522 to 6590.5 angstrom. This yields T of 4.35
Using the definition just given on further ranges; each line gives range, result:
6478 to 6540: 3.06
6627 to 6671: 3.29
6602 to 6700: 3.26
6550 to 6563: 4.67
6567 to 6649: 3.45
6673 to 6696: 3.23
